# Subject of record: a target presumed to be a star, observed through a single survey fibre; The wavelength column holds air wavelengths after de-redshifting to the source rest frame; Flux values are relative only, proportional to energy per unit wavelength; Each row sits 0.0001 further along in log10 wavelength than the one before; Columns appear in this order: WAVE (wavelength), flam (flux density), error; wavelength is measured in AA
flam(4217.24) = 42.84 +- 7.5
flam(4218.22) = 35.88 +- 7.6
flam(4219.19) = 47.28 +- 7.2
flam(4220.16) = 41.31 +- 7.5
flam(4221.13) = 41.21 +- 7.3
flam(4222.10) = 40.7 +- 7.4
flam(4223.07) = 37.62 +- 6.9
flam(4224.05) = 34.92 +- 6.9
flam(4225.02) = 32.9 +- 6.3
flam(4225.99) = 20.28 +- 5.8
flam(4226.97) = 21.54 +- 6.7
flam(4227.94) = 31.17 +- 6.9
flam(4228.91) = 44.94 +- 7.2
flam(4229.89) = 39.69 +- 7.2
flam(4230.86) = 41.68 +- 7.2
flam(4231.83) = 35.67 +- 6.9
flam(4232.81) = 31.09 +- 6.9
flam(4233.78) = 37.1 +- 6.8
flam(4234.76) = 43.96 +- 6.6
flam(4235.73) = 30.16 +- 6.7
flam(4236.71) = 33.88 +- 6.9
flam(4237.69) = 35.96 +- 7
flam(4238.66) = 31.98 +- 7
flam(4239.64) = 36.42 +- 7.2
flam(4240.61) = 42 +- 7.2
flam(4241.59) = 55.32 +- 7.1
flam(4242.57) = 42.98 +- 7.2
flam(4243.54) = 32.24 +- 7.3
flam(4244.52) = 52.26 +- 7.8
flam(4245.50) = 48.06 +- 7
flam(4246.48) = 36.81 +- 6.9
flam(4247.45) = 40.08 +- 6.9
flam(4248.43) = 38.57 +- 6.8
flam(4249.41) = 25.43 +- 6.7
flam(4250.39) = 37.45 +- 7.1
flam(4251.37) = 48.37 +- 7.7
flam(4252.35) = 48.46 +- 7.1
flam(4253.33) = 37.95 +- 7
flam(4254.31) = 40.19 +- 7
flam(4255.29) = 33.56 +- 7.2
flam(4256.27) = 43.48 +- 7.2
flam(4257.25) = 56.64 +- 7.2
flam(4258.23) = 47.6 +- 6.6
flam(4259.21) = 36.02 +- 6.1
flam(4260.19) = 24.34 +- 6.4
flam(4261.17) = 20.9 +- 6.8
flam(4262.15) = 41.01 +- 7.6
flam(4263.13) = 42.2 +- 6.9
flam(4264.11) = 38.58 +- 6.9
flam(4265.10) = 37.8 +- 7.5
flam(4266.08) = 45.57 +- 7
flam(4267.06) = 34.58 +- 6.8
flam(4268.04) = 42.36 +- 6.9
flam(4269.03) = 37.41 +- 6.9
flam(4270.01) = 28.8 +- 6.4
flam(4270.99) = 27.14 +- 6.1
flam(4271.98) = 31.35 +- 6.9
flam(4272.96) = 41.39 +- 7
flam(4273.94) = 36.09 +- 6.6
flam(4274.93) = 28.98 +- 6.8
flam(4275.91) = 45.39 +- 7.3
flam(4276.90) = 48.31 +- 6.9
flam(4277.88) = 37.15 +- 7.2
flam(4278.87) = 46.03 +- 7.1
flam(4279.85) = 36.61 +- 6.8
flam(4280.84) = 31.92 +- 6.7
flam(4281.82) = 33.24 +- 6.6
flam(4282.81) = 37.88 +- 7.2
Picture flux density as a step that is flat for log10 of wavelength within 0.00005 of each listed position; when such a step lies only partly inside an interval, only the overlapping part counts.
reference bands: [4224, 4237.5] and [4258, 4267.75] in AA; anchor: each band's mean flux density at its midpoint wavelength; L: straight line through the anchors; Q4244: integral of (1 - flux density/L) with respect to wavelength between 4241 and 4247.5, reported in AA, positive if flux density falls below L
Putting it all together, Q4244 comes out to -1.6 AA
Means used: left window 34.2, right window 36.7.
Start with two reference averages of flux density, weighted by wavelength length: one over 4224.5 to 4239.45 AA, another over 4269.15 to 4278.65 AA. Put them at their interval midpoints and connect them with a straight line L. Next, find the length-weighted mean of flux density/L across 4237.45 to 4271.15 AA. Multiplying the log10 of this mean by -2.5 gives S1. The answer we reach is -0.114 mag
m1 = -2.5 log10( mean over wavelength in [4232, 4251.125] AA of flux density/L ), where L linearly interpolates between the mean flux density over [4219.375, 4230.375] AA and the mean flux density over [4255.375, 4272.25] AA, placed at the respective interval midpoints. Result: -0.07 mag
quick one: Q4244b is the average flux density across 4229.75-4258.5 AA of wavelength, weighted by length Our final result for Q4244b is 40.1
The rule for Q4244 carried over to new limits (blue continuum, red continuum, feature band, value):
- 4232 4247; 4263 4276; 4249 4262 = -0.27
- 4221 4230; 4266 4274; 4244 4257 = -2.30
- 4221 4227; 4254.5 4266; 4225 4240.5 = -0.03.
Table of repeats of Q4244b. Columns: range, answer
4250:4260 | 42.5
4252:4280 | 38.5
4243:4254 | 40.5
